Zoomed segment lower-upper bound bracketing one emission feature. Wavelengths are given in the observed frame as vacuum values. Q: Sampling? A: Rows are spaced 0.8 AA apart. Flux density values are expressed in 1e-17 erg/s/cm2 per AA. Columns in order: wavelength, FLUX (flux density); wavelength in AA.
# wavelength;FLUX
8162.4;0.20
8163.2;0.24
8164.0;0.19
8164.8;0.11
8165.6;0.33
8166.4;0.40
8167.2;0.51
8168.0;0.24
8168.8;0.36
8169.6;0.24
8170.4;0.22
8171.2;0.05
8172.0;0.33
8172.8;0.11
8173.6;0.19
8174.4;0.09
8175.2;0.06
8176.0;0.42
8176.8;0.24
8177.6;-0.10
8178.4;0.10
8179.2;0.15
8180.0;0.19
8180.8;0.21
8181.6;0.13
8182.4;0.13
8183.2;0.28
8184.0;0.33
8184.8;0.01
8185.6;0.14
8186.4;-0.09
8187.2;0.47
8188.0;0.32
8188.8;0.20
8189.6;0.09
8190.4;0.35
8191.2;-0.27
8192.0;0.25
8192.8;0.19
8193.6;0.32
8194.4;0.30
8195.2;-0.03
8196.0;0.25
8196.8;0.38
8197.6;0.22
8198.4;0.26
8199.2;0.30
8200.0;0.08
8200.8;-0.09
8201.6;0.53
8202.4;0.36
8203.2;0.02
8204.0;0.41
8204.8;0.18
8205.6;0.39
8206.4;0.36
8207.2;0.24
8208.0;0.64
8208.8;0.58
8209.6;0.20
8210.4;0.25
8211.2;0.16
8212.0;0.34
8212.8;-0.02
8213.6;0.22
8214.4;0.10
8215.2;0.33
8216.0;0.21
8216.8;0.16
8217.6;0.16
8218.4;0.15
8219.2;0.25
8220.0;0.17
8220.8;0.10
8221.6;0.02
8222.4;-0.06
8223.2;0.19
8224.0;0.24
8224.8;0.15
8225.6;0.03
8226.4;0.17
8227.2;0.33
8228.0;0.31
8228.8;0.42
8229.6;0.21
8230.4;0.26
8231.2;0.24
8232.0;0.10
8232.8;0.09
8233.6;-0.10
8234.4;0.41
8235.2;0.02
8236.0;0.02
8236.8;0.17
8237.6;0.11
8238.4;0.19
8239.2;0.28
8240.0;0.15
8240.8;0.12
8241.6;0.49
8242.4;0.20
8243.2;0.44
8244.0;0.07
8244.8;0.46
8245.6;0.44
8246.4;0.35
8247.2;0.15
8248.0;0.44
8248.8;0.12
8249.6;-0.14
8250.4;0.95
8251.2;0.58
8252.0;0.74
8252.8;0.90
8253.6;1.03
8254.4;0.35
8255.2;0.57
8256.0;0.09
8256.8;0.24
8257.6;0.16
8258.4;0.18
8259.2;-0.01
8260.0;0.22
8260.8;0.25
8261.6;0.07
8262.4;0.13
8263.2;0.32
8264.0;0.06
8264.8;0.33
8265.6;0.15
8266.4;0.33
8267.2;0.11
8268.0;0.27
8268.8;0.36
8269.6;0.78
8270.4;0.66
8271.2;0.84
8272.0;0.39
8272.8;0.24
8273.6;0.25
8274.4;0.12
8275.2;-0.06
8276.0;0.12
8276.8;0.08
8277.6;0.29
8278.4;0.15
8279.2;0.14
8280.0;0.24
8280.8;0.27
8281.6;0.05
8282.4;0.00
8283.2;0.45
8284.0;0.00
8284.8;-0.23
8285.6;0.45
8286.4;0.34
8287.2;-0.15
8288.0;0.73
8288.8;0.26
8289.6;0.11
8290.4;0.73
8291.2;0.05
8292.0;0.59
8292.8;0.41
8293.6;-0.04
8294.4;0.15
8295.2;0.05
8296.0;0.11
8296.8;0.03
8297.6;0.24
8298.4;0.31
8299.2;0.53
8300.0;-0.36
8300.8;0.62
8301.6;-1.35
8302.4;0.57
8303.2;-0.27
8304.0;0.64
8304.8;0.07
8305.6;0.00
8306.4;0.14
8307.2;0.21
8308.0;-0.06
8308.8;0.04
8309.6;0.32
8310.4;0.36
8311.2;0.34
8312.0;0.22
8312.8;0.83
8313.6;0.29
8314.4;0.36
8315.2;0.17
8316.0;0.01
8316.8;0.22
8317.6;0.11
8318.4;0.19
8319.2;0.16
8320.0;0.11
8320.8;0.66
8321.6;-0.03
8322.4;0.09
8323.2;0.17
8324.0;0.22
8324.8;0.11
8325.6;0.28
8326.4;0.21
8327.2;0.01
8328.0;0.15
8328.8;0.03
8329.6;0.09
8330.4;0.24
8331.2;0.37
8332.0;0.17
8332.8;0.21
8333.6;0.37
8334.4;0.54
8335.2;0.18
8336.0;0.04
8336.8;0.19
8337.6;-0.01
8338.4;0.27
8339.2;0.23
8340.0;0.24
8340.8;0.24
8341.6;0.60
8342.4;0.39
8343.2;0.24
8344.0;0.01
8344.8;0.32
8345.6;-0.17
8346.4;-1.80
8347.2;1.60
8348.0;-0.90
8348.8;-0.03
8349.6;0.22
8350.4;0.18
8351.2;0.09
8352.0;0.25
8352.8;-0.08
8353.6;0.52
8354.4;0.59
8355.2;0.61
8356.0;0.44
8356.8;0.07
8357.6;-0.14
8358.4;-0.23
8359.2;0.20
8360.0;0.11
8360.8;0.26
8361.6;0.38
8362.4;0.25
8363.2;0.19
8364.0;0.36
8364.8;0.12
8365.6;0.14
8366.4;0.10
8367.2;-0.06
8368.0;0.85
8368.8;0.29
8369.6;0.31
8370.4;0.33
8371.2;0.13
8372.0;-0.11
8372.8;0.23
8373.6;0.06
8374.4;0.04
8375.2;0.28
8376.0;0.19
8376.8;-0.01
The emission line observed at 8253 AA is [S II] 6716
